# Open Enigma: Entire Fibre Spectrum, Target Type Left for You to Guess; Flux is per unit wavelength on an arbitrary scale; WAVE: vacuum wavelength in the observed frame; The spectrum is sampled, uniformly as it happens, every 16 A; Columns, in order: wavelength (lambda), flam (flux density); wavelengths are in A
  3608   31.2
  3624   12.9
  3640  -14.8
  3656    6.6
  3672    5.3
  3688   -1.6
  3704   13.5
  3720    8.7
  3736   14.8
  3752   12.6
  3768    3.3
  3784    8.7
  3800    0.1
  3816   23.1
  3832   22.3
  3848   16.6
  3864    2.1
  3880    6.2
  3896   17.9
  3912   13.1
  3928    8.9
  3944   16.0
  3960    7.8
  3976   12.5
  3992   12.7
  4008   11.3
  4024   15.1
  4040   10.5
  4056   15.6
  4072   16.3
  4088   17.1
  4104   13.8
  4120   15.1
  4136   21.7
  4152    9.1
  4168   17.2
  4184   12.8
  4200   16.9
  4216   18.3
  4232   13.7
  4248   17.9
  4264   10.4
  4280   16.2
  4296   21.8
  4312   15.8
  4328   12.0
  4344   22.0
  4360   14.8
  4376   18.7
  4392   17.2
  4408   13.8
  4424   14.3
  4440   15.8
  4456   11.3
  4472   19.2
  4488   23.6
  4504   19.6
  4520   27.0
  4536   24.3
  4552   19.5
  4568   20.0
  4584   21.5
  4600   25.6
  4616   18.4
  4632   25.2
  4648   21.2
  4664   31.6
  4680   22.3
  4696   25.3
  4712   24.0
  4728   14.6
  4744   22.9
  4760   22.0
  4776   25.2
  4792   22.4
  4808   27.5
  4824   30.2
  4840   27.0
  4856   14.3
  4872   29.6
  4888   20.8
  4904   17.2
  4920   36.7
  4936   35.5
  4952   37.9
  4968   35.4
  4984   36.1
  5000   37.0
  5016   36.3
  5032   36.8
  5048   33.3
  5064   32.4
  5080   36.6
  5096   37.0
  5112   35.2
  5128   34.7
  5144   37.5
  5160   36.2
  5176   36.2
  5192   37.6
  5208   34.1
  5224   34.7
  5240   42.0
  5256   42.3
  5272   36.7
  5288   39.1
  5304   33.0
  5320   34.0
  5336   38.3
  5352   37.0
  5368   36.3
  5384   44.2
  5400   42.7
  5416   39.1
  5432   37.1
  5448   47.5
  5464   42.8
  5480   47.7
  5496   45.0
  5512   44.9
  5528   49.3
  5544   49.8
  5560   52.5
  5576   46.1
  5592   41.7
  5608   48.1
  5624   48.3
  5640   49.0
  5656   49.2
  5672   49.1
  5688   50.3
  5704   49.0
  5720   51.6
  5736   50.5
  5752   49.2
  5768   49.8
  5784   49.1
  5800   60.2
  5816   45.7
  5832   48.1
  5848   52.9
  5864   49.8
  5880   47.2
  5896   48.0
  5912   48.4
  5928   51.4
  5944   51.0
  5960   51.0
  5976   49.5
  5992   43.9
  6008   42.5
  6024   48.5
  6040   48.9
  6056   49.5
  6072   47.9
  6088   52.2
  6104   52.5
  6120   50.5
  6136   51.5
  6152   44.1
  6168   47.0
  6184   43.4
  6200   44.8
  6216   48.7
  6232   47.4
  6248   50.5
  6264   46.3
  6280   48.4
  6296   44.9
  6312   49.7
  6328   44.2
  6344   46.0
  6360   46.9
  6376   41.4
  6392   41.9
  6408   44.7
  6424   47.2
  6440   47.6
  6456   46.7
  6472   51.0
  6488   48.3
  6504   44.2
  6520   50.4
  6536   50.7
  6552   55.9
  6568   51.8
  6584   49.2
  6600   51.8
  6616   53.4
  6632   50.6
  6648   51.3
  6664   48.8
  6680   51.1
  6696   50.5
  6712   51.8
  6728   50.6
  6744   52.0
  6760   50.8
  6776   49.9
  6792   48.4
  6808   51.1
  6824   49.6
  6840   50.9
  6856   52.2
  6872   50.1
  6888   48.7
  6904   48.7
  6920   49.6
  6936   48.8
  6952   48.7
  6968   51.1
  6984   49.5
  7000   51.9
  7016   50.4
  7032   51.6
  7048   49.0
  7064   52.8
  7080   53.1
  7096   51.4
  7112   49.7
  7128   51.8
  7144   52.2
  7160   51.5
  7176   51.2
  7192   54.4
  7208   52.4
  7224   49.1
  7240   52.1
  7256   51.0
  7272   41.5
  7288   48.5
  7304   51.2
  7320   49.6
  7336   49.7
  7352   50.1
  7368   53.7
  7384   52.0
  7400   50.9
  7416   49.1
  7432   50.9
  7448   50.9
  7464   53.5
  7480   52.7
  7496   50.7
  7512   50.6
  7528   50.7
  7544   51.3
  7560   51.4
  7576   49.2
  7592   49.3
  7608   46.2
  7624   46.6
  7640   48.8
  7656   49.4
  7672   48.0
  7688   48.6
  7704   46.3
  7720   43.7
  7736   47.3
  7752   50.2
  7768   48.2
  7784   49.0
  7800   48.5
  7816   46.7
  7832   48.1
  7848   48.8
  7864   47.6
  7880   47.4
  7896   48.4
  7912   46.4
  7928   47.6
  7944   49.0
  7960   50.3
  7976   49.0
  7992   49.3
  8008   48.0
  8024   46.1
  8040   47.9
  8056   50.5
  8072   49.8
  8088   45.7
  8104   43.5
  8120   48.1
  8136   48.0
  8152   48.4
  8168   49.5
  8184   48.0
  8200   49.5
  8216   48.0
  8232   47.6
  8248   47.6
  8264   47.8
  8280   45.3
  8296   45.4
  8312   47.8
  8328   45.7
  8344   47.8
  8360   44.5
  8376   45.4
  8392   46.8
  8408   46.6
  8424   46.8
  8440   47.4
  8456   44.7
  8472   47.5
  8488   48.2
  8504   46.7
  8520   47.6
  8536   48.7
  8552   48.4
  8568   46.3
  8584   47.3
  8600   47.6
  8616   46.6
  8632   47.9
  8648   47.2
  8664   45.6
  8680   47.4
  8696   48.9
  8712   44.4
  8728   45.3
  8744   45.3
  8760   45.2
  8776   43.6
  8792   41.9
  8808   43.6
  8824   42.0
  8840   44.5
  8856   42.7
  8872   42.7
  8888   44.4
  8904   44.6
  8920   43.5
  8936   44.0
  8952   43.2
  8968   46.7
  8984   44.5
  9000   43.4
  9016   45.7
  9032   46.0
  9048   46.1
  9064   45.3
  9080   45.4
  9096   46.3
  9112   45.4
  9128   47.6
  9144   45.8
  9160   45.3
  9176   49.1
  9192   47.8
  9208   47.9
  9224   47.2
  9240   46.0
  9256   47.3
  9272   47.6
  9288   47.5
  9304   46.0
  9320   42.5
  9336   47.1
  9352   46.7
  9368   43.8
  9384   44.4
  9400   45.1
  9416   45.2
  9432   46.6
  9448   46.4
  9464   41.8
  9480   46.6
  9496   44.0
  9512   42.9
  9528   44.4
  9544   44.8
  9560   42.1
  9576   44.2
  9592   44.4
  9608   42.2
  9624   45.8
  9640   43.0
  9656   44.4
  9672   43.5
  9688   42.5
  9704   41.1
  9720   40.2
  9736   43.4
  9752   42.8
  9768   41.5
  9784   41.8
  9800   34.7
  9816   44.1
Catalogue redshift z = 0.23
